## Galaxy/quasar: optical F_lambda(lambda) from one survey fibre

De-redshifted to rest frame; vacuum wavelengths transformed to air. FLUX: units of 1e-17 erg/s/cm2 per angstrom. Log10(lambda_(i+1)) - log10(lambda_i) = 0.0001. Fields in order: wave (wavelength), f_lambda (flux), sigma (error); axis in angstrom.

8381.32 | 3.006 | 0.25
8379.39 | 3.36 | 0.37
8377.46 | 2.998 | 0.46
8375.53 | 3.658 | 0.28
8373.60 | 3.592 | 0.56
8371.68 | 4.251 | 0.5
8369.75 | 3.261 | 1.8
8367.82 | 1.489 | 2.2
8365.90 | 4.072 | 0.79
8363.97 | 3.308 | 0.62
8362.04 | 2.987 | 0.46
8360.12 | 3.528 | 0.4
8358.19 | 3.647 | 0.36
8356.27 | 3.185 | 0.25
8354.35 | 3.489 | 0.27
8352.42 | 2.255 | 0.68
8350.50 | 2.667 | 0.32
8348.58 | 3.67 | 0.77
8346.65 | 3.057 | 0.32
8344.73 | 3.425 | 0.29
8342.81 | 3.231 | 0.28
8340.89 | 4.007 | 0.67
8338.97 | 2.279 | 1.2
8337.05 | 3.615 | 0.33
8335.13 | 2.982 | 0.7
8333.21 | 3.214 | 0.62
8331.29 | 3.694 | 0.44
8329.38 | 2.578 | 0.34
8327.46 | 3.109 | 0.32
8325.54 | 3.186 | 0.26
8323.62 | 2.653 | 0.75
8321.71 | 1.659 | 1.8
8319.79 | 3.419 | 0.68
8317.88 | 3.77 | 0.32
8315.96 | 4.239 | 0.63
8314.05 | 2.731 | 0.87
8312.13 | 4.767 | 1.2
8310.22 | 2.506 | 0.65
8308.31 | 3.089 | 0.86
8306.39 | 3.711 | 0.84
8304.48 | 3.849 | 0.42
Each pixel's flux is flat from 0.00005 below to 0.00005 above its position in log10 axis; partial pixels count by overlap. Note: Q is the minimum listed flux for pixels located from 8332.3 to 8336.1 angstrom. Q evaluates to 2.982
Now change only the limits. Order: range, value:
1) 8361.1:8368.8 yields 1.489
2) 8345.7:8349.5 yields 3.057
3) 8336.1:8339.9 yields 2.279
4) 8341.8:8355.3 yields 2.255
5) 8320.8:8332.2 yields 1.659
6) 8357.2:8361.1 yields 3.528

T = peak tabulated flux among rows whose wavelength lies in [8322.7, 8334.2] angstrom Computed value 3.694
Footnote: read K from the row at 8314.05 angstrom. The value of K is 2.731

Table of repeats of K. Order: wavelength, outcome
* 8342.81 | 3.231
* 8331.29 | 3.694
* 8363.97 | 3.308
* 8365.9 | 4.072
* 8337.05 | 3.615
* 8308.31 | 3.089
